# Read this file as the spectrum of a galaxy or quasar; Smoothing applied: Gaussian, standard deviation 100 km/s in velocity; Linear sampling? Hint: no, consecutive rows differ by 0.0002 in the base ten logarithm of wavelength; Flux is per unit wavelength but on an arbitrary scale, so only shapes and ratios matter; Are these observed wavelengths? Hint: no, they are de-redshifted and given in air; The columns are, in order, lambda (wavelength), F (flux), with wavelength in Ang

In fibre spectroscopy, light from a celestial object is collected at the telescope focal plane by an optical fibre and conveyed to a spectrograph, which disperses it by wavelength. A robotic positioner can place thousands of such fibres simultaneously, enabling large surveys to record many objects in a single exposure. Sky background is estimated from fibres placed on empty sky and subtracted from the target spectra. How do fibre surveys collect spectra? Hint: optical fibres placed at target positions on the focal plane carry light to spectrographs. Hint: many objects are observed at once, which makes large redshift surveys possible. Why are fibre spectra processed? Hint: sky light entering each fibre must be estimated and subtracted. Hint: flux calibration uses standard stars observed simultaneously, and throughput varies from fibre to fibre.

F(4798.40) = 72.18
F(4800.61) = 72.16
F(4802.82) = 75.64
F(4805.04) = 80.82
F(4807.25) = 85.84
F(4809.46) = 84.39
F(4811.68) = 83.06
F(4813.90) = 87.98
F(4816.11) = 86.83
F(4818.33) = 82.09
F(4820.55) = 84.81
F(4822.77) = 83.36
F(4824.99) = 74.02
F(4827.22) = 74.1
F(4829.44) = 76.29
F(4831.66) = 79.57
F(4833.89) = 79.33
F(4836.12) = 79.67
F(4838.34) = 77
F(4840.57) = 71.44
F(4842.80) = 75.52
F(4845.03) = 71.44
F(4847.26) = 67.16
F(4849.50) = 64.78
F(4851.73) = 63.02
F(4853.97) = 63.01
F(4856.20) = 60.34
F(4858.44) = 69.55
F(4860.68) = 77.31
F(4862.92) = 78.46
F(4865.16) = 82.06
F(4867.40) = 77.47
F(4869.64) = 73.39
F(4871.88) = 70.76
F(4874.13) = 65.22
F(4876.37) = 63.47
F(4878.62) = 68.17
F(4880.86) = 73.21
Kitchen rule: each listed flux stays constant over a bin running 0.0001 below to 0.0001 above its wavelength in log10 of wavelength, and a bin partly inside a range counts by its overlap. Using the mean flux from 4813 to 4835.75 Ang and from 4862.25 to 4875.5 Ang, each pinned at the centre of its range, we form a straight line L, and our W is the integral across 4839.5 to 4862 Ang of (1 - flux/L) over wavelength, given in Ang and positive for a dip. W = 2.47 Ang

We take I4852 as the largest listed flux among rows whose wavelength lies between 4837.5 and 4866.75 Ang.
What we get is 82.06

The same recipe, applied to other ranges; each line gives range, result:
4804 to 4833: 87.98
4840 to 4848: 75.52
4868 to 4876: 73.39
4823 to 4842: 79.67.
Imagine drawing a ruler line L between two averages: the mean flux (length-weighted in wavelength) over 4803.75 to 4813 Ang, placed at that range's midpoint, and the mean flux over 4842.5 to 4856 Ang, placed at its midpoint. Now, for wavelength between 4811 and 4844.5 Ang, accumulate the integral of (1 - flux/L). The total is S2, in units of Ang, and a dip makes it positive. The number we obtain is -1.8 Ang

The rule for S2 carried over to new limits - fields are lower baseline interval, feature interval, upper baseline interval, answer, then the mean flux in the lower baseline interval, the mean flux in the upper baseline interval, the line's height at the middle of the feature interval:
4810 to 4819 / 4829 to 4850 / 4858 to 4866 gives 1.70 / 85.1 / 77.3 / 81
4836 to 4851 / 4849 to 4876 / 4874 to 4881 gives -0.50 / 71.7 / 67.1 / 69.2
